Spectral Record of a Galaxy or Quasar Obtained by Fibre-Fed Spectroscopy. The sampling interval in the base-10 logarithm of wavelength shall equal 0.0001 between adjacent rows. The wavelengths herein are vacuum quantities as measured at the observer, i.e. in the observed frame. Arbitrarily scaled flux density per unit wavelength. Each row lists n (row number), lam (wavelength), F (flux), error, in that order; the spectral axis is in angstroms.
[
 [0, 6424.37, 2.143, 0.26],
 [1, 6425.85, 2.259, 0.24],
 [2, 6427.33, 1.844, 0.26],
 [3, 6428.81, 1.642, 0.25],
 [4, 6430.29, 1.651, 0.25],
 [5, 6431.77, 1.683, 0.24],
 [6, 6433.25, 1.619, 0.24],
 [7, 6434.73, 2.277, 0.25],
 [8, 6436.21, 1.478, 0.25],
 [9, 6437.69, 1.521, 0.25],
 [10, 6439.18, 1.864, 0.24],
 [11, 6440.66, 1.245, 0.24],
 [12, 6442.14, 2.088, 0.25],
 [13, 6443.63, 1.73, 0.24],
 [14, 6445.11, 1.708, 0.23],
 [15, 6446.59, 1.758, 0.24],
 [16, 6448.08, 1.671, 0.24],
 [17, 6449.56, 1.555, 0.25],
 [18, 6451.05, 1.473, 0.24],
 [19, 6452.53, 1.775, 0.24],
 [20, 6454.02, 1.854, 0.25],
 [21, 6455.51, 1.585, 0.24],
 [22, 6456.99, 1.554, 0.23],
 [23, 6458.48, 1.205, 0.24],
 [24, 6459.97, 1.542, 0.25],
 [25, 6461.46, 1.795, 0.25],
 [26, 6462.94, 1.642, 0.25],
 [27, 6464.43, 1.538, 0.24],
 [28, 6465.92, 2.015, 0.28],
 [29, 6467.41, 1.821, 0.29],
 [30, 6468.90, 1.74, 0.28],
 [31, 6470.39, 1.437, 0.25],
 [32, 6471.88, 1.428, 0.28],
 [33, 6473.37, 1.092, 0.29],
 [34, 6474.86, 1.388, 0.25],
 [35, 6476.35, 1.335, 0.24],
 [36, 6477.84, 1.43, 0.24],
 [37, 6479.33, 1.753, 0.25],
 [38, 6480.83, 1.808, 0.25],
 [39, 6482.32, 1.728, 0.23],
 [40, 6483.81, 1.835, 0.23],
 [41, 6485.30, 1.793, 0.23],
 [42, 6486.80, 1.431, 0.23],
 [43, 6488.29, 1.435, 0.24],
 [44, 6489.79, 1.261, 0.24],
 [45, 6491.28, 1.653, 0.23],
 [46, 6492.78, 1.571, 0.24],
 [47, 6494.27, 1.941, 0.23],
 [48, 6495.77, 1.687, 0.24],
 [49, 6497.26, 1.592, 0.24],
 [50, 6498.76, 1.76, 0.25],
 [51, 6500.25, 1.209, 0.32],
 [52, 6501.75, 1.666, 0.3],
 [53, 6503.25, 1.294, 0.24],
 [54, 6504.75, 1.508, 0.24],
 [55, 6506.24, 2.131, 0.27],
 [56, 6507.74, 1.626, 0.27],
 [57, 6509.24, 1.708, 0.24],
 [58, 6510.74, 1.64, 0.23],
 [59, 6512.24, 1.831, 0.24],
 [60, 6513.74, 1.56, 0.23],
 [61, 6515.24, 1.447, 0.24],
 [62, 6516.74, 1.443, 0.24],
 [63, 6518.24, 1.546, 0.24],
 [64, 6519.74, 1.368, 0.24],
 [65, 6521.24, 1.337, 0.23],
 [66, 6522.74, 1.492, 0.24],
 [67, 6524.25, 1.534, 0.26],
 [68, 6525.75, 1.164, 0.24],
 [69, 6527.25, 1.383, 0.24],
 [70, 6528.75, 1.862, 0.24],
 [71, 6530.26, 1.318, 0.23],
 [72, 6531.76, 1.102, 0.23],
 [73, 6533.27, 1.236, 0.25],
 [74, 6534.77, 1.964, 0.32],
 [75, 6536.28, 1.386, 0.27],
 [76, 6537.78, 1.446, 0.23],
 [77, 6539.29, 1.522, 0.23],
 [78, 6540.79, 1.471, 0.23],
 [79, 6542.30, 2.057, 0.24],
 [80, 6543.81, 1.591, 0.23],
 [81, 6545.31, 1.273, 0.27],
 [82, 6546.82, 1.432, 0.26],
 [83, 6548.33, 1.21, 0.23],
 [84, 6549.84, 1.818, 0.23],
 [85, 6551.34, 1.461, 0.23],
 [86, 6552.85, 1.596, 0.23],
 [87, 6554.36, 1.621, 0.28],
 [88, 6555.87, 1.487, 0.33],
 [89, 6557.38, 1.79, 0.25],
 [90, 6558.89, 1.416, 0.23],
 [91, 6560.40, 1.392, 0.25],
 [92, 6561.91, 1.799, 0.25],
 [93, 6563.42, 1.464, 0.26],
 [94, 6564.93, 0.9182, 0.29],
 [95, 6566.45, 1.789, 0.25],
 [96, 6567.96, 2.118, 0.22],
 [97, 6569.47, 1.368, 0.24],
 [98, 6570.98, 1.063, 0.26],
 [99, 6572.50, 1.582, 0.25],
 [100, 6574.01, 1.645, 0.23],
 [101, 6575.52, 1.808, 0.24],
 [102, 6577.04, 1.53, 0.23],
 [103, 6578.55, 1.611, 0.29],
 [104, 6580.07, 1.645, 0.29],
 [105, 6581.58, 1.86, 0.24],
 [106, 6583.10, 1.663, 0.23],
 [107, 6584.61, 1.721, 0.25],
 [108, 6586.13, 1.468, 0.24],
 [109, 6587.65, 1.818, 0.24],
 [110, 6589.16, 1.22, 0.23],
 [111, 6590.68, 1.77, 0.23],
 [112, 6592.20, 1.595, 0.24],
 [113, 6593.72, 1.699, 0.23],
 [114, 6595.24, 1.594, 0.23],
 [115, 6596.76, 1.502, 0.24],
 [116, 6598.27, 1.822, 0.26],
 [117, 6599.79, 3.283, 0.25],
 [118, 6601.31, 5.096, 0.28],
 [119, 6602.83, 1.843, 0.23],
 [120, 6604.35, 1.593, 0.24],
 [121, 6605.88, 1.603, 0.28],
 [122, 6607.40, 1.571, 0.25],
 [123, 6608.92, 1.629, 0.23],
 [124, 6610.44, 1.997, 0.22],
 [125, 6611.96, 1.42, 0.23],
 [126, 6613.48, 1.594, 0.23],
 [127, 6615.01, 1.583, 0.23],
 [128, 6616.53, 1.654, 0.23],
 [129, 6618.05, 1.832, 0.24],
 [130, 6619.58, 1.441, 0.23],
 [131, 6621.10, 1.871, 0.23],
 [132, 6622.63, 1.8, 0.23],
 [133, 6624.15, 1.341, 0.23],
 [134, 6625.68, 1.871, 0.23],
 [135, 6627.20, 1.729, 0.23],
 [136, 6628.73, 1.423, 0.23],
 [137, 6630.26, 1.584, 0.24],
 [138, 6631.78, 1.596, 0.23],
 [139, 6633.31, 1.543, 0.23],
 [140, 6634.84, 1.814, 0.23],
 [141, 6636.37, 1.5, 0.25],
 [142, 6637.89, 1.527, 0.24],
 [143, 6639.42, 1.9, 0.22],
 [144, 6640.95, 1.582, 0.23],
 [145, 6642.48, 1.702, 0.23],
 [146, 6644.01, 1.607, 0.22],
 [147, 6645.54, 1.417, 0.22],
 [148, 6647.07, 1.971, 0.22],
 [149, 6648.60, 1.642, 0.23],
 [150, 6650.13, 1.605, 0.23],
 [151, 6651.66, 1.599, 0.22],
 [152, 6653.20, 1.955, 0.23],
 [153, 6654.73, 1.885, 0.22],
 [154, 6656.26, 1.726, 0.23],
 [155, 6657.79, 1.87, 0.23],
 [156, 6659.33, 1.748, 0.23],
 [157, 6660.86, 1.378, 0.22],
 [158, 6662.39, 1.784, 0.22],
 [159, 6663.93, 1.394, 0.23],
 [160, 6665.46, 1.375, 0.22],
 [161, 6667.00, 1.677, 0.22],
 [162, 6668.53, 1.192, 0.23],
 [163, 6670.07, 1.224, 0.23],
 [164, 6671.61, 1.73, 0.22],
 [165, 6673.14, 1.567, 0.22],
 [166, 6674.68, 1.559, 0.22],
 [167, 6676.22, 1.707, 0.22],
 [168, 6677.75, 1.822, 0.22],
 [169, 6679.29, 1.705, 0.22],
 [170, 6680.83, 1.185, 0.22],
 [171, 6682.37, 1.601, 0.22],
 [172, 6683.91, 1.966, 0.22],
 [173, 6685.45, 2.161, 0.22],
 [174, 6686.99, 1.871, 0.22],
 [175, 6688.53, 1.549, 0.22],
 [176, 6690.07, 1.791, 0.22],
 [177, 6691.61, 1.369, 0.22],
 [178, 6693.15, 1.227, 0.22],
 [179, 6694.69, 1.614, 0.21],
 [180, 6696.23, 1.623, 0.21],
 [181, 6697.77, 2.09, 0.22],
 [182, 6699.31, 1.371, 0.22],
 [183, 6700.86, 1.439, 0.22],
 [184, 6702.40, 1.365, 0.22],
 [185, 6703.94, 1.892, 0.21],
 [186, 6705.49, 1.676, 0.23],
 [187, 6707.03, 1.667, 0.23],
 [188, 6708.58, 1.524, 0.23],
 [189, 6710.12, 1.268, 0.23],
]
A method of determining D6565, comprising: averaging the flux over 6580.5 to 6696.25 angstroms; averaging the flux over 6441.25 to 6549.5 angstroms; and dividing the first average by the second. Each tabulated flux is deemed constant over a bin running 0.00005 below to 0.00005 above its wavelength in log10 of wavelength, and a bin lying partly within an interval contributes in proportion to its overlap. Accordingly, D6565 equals 1.09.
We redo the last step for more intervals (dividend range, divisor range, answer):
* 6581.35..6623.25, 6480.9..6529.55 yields 1.17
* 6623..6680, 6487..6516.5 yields 1.02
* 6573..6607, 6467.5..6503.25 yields 1.20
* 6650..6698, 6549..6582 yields 1.04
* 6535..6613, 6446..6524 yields 1.06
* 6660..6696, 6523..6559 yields 1.05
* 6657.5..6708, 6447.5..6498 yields 1.01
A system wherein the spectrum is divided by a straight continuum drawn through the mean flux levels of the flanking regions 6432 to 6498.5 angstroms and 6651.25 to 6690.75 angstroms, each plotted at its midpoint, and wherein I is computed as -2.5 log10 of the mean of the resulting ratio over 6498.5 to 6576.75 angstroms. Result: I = 0.07 mag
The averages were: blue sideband 1.63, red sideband 1.65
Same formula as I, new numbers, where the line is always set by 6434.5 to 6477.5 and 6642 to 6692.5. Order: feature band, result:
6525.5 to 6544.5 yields 0.08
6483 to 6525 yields 0.03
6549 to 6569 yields 0.03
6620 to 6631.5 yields -0.01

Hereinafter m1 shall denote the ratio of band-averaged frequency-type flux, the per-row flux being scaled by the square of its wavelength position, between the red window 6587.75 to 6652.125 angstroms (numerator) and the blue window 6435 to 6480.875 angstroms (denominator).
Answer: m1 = 1.15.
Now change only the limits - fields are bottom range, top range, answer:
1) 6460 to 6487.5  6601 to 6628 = 1.17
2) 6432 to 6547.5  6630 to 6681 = 1.08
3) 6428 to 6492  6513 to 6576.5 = 0.95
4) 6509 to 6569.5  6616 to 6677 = 1.11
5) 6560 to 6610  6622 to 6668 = 0.95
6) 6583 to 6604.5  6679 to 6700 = 0.85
